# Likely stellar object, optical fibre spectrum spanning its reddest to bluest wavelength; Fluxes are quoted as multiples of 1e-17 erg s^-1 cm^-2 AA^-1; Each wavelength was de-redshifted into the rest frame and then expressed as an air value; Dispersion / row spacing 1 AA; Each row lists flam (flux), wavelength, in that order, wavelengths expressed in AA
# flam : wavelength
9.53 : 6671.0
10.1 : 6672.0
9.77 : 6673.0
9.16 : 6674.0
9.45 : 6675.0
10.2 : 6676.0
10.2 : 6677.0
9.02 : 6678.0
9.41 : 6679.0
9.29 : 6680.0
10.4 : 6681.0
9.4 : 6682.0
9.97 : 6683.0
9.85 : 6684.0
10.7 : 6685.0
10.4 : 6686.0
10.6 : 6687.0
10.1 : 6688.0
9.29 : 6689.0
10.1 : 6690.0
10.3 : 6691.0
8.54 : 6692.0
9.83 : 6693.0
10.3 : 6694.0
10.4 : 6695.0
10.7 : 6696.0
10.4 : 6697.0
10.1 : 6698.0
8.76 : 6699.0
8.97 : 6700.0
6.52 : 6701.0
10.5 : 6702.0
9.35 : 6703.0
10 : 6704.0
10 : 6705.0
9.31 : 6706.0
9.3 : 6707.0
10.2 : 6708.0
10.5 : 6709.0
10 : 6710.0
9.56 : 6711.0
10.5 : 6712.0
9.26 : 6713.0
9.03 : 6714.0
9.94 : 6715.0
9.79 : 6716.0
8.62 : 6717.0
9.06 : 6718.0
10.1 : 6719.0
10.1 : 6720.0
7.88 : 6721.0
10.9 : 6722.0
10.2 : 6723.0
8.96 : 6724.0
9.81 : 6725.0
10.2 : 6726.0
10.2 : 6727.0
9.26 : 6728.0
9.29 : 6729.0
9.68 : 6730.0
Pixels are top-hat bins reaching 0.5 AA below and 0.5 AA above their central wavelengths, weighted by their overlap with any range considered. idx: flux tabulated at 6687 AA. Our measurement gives 10.6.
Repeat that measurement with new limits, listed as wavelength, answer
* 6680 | 9.29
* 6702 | 10.5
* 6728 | 9.26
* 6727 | 10.2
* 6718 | 9.06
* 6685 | 10.7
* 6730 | 9.68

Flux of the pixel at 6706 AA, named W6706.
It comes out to 9.31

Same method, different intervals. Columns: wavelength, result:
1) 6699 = 8.76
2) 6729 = 9.29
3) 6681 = 10.4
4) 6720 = 10.1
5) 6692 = 8.54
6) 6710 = 10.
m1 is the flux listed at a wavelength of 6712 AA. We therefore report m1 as 10.5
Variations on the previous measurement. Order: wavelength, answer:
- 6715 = 9.94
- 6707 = 9.3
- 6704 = 10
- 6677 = 10.2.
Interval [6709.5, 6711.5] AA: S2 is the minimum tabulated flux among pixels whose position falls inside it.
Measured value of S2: 9.56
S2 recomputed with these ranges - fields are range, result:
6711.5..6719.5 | 8.62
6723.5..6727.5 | 8.96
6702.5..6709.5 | 9.3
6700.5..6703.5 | 6.52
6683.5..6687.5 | 9.85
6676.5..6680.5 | 9.02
